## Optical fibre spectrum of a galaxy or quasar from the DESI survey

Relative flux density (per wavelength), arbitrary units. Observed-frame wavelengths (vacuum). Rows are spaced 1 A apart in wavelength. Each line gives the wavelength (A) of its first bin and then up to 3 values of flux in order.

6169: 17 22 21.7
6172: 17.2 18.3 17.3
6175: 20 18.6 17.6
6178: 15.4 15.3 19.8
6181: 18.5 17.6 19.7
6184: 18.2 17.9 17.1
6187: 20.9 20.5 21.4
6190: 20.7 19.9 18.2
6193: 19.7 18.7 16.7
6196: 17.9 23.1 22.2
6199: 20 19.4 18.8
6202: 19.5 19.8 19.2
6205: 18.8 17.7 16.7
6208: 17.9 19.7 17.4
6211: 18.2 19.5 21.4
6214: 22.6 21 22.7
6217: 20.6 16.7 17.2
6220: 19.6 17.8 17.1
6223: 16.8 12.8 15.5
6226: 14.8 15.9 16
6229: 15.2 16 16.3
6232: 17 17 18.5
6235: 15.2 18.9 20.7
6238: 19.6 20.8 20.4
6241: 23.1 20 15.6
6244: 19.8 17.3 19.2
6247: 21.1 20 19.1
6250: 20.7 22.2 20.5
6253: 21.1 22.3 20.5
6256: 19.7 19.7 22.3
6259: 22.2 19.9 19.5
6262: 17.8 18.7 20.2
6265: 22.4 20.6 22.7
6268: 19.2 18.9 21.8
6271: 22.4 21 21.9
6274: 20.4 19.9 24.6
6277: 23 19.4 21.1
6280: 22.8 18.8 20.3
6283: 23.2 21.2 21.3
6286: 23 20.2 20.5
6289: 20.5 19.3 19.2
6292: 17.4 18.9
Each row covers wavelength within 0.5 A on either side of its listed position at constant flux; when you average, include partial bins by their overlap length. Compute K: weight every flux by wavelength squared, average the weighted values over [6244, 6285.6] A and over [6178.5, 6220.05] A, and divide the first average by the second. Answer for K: 1.10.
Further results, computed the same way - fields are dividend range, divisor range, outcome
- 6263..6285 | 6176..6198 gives 1.15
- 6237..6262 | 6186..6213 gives 1.06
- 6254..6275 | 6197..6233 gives 1.15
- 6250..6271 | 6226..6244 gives 1.16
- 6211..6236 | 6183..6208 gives 0.93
